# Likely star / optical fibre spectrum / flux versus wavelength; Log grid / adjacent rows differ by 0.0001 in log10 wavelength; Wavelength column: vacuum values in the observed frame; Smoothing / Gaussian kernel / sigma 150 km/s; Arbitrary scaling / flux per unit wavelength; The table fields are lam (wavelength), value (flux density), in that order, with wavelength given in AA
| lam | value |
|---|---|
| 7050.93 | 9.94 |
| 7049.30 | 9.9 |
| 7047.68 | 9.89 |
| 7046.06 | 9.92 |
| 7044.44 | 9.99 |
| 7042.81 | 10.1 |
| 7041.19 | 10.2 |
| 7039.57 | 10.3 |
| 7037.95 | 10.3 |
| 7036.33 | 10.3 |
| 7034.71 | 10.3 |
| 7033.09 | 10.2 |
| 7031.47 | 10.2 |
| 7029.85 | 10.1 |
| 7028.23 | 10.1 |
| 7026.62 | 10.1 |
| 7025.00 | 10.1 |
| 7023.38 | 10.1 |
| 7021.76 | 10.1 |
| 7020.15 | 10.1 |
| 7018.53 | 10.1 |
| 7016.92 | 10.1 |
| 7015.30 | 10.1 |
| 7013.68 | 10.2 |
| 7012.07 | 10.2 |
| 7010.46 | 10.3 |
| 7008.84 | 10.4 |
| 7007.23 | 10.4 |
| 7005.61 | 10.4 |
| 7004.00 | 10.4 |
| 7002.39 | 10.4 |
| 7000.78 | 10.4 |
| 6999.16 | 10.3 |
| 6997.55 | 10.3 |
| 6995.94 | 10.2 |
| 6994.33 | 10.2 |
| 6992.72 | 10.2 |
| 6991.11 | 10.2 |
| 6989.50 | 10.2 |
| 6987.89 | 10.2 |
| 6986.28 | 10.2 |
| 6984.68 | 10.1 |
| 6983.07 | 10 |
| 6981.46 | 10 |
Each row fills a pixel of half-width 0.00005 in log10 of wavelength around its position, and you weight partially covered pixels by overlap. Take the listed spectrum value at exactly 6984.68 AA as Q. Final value 10.1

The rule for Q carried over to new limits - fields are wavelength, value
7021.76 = 10.1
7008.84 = 10.4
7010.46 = 10.3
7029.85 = 10.1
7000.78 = 10.4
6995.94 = 10.2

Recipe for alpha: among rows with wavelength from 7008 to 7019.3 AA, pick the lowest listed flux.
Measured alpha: 10.1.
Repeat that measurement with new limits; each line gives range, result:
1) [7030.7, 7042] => 10.2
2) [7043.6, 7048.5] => 9.89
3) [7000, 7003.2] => 10.4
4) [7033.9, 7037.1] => 10.3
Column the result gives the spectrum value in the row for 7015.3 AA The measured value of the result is 10.1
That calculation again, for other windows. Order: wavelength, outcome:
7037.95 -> 10.3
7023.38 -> 10.1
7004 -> 10.4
